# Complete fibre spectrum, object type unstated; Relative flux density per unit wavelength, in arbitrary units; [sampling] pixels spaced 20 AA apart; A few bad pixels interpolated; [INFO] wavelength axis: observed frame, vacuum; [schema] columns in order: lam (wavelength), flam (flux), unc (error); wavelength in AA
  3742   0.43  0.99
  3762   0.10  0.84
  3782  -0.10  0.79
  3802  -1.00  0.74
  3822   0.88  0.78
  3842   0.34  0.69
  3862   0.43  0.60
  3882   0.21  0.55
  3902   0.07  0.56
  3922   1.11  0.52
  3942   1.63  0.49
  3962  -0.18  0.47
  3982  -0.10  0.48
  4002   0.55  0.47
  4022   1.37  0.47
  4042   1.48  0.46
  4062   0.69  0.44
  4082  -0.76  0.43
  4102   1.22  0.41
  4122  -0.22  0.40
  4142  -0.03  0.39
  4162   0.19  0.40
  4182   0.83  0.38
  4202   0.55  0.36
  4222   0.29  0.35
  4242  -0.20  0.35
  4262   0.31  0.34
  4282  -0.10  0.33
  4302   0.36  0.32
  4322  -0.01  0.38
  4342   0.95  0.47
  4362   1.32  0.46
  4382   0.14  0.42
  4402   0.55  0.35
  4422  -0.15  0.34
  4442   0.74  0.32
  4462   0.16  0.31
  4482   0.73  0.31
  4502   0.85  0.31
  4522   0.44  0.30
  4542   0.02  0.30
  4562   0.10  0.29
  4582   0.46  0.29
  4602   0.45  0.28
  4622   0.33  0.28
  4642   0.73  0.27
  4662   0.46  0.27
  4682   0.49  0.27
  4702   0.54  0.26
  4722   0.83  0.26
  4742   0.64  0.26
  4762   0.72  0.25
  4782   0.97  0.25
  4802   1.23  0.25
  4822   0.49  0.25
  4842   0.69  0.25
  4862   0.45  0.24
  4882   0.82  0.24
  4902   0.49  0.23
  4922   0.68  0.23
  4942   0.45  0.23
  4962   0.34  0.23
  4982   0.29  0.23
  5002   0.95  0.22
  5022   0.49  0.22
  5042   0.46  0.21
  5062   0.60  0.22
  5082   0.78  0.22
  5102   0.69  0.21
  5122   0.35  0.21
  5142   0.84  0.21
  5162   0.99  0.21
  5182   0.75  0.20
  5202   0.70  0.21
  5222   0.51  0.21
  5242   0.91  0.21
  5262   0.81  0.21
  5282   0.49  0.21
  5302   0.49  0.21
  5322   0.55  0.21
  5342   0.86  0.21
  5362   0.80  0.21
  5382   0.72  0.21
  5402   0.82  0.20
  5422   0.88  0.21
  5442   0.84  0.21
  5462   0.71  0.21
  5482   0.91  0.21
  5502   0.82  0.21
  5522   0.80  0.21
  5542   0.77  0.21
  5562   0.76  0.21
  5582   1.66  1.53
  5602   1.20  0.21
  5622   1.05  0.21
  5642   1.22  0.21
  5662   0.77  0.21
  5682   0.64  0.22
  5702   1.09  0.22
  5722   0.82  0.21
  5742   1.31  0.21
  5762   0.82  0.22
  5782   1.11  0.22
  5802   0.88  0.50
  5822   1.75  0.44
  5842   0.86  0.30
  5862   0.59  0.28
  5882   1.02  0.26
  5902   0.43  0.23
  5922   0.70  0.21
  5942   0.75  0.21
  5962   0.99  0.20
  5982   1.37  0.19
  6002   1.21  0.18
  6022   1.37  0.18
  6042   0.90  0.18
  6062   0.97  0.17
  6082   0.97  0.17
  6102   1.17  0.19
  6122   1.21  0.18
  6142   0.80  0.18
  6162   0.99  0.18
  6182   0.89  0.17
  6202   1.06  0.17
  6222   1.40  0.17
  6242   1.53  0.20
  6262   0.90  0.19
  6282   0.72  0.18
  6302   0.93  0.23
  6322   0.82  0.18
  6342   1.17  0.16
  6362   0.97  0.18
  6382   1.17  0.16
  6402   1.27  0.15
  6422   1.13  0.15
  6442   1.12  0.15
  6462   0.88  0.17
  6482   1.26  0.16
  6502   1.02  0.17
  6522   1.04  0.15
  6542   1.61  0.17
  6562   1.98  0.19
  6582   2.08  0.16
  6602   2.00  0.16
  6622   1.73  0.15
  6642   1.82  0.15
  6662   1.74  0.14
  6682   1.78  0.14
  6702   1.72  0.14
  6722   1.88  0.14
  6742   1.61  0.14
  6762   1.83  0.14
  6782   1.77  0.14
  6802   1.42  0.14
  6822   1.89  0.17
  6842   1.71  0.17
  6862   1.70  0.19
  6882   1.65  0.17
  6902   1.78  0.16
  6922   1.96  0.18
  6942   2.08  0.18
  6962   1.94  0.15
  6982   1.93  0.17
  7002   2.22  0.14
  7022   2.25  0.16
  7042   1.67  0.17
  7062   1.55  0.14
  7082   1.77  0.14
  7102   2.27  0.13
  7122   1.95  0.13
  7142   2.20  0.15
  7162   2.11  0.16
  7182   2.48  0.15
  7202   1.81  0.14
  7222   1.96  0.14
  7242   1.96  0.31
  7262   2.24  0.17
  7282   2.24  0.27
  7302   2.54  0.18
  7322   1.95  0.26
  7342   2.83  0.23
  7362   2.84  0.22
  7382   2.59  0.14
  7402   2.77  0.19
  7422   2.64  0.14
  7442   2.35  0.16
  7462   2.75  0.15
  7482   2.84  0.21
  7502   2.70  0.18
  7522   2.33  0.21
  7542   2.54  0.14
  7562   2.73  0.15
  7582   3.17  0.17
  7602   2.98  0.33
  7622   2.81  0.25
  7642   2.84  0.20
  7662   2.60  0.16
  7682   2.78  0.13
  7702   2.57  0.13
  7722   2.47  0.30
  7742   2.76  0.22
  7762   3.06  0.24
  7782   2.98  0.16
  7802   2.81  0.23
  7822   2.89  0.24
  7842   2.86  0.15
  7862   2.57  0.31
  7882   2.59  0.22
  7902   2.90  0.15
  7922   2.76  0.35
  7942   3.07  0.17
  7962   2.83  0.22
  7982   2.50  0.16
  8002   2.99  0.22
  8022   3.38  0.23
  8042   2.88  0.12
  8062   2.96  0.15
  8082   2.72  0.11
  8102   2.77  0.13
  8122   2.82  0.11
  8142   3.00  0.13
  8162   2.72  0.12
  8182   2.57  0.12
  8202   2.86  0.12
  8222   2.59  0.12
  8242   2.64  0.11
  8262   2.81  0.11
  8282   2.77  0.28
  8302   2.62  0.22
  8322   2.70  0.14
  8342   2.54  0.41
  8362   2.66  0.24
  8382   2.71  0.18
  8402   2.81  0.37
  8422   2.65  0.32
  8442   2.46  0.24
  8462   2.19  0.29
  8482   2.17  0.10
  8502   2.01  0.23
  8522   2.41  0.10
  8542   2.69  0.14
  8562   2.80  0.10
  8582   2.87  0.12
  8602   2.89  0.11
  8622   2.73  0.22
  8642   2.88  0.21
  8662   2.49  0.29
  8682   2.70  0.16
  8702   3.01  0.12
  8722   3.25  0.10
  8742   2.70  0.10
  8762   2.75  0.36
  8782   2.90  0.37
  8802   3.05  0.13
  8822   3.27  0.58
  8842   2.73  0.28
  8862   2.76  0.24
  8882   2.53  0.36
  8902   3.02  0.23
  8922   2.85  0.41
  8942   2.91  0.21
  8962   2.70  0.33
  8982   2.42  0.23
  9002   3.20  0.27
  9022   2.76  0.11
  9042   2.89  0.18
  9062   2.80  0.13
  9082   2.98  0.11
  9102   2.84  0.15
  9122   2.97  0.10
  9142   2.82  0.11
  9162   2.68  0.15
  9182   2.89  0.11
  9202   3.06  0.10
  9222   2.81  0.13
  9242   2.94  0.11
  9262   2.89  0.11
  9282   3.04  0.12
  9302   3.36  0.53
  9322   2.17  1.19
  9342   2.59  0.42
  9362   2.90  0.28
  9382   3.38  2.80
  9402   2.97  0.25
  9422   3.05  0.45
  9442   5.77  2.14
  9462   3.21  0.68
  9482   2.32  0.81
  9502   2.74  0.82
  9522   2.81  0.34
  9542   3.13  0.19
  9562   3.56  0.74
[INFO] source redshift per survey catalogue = 0.64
